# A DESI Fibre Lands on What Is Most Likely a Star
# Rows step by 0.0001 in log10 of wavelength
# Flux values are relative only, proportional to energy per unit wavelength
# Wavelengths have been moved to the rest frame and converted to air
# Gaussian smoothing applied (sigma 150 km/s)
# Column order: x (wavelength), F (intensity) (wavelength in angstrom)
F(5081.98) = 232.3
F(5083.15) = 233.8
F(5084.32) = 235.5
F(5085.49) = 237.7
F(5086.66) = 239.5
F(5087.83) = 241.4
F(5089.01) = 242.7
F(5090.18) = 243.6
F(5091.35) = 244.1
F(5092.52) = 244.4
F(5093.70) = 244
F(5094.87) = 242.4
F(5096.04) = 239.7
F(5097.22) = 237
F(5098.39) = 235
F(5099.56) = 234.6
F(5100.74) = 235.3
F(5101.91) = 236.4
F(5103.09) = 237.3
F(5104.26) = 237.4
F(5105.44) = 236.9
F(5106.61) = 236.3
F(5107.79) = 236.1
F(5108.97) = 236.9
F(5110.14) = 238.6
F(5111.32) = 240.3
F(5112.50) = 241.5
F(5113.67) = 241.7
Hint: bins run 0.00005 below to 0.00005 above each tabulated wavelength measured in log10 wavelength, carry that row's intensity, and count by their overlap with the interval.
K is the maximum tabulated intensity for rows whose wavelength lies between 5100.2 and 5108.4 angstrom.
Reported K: 237.4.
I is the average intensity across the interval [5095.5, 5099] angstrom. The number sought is 237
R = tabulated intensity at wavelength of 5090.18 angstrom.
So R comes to 243.6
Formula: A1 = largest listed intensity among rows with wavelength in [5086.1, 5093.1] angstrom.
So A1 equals 244.4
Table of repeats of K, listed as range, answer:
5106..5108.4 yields 236.3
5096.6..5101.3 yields 237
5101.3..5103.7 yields 237.3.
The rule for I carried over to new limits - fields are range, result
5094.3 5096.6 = 241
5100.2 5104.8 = 237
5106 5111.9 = 238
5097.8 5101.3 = 235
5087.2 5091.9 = 243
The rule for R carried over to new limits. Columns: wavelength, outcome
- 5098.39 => 235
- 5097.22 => 237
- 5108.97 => 236.9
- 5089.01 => 242.7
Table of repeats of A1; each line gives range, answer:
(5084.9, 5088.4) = 241.4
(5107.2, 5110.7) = 238.6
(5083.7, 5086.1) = 237.7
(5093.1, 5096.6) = 244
